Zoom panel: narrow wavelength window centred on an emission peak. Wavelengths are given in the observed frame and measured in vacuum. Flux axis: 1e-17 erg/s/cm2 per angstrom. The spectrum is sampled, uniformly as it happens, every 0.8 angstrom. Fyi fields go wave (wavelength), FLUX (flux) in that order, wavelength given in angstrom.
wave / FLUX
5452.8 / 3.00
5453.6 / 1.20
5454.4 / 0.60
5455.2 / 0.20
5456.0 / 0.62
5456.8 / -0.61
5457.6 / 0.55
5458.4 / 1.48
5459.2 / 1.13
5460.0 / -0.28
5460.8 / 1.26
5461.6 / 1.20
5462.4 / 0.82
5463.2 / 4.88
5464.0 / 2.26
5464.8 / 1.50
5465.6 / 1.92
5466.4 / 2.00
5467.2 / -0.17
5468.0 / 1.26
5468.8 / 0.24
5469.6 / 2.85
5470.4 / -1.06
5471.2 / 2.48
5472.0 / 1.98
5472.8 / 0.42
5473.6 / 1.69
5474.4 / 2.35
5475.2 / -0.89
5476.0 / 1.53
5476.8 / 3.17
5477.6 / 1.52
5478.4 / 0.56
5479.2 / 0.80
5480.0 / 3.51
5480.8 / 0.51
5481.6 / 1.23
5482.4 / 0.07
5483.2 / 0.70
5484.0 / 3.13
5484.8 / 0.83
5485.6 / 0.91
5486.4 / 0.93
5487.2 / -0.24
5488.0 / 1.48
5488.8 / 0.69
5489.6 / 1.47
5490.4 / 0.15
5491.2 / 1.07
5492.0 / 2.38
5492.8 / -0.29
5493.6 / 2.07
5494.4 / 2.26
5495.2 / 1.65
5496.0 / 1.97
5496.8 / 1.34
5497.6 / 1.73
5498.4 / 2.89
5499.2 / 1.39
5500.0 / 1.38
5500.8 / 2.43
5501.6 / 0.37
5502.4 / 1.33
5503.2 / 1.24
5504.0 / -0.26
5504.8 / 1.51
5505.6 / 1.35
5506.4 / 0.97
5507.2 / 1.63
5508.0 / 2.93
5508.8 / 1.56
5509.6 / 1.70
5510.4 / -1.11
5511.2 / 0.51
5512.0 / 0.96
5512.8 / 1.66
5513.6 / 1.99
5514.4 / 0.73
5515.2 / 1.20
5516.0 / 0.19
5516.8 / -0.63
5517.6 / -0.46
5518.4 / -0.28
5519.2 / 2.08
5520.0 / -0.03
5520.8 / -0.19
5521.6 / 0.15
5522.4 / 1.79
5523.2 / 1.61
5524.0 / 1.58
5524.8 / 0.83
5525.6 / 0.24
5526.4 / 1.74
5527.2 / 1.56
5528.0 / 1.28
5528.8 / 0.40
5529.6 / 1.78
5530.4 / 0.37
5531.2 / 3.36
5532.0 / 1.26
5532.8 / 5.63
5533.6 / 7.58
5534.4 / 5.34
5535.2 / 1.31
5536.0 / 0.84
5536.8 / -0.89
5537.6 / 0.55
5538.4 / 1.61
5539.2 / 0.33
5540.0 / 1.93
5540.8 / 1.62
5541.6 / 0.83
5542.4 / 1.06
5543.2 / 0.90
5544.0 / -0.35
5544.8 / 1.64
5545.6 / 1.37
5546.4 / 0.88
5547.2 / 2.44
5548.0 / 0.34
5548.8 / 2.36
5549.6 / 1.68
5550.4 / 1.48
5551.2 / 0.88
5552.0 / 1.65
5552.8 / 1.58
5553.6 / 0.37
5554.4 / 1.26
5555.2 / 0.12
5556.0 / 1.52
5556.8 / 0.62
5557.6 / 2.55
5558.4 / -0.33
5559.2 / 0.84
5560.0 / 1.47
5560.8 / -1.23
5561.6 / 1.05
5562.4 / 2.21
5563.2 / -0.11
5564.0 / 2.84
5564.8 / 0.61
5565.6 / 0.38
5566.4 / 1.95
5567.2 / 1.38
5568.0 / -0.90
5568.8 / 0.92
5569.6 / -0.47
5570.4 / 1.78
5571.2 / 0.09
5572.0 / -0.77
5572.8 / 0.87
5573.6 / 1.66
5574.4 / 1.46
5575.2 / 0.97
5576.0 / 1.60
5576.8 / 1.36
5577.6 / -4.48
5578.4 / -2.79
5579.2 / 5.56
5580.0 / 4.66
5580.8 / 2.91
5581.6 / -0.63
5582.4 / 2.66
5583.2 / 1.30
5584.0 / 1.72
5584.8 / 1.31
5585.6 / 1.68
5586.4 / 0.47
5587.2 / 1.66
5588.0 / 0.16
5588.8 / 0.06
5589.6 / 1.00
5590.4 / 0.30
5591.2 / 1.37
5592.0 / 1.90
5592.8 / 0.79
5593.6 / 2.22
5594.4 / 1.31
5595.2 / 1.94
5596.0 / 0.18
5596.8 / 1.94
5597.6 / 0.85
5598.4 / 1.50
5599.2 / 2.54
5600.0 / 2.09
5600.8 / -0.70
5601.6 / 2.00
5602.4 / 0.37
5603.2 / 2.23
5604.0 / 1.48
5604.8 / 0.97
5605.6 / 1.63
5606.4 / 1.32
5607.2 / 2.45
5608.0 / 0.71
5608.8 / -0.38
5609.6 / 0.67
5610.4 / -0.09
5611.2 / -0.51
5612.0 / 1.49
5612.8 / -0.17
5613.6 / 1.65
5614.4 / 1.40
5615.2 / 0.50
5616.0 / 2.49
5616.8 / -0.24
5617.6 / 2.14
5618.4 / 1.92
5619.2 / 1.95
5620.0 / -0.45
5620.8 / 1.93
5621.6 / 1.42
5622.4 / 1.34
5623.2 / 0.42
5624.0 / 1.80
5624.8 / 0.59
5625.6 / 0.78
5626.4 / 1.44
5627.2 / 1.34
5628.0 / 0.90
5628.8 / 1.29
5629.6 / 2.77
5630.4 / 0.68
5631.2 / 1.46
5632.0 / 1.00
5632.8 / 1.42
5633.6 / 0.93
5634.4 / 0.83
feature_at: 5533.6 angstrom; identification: Hbeta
